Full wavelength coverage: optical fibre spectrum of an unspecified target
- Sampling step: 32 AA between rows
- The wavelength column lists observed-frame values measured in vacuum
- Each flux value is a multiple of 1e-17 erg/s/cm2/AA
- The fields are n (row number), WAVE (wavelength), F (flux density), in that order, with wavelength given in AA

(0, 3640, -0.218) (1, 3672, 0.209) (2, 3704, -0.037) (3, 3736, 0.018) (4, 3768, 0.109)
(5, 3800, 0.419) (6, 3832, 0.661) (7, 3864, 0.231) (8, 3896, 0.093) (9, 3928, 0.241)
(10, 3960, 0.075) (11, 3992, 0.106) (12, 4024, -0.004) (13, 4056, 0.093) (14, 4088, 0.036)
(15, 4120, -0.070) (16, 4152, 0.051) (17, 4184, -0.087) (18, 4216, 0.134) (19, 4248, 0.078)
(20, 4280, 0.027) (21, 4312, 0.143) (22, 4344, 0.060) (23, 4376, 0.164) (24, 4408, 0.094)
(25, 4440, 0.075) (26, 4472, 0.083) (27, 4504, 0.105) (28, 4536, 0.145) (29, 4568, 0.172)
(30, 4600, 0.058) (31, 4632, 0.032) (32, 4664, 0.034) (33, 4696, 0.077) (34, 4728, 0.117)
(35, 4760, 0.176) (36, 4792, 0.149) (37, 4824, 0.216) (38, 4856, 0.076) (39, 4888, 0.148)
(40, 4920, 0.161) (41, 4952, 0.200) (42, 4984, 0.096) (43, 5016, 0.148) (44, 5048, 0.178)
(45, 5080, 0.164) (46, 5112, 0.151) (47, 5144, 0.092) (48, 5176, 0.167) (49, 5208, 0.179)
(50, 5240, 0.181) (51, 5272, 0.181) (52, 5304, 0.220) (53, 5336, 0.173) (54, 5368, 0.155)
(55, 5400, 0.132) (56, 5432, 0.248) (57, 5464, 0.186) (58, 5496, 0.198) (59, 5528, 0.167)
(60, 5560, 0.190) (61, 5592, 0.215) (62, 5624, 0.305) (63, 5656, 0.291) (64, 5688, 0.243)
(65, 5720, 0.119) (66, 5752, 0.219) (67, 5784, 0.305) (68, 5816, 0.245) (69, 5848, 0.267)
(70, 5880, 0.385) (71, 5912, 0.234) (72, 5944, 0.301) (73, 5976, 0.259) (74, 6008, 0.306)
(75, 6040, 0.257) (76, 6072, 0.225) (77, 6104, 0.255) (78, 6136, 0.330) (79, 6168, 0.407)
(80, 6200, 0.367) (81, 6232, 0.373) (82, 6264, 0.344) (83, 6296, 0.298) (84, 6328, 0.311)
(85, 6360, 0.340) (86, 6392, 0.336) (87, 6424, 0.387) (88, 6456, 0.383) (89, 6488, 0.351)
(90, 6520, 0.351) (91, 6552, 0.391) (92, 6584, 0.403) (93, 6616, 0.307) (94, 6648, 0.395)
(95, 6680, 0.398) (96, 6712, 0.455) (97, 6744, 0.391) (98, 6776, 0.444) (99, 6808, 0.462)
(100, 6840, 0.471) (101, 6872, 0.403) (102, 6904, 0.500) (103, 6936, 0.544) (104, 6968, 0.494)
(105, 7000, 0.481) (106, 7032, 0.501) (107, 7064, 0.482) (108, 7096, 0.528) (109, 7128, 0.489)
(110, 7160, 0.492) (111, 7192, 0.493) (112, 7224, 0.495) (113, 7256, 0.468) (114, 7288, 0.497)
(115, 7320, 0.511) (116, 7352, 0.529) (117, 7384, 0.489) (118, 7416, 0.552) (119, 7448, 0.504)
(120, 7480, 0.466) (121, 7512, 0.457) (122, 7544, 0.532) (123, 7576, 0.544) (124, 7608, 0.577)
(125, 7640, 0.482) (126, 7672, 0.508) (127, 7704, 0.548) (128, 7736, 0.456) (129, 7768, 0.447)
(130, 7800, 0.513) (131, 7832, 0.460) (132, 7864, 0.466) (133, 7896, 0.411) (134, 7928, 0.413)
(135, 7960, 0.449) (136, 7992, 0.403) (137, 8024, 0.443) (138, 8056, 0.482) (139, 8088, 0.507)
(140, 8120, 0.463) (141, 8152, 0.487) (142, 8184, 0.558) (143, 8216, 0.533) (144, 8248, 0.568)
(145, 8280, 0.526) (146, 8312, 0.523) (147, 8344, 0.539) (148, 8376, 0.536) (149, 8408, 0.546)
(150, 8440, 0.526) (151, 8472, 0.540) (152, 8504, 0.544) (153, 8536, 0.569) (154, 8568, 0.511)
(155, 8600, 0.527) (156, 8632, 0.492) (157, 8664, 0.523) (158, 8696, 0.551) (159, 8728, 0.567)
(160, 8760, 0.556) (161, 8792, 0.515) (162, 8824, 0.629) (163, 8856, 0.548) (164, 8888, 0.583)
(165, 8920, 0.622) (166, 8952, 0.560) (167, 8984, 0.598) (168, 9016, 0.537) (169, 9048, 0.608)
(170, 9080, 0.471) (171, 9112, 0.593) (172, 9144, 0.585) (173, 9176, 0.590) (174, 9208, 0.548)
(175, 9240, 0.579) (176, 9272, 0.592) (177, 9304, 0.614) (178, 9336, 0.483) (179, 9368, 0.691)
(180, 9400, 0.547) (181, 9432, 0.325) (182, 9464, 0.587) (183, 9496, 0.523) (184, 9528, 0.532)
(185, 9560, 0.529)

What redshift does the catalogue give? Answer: 0.54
